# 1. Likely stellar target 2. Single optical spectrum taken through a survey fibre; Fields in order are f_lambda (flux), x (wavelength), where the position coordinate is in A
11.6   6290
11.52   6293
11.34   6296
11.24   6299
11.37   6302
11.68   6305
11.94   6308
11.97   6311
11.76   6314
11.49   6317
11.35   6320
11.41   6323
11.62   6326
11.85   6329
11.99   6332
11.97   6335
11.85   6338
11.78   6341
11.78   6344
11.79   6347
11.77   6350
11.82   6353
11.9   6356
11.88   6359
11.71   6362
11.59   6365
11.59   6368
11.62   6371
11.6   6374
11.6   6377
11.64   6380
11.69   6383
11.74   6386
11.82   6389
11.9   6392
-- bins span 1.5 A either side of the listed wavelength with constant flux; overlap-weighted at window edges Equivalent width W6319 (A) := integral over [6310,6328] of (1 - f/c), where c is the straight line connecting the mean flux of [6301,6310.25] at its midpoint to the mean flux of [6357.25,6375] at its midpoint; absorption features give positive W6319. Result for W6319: 0.2 A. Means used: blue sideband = 11.7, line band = 11.6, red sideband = 11.7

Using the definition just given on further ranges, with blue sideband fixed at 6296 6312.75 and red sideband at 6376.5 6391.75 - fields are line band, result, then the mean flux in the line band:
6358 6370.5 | 0.0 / 11.7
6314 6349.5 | -0.2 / 11.7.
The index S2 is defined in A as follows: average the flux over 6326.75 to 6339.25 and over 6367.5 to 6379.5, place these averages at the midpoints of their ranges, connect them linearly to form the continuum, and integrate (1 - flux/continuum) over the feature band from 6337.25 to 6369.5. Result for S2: 0.0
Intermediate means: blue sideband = 11.9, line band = 11.8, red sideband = 11.6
